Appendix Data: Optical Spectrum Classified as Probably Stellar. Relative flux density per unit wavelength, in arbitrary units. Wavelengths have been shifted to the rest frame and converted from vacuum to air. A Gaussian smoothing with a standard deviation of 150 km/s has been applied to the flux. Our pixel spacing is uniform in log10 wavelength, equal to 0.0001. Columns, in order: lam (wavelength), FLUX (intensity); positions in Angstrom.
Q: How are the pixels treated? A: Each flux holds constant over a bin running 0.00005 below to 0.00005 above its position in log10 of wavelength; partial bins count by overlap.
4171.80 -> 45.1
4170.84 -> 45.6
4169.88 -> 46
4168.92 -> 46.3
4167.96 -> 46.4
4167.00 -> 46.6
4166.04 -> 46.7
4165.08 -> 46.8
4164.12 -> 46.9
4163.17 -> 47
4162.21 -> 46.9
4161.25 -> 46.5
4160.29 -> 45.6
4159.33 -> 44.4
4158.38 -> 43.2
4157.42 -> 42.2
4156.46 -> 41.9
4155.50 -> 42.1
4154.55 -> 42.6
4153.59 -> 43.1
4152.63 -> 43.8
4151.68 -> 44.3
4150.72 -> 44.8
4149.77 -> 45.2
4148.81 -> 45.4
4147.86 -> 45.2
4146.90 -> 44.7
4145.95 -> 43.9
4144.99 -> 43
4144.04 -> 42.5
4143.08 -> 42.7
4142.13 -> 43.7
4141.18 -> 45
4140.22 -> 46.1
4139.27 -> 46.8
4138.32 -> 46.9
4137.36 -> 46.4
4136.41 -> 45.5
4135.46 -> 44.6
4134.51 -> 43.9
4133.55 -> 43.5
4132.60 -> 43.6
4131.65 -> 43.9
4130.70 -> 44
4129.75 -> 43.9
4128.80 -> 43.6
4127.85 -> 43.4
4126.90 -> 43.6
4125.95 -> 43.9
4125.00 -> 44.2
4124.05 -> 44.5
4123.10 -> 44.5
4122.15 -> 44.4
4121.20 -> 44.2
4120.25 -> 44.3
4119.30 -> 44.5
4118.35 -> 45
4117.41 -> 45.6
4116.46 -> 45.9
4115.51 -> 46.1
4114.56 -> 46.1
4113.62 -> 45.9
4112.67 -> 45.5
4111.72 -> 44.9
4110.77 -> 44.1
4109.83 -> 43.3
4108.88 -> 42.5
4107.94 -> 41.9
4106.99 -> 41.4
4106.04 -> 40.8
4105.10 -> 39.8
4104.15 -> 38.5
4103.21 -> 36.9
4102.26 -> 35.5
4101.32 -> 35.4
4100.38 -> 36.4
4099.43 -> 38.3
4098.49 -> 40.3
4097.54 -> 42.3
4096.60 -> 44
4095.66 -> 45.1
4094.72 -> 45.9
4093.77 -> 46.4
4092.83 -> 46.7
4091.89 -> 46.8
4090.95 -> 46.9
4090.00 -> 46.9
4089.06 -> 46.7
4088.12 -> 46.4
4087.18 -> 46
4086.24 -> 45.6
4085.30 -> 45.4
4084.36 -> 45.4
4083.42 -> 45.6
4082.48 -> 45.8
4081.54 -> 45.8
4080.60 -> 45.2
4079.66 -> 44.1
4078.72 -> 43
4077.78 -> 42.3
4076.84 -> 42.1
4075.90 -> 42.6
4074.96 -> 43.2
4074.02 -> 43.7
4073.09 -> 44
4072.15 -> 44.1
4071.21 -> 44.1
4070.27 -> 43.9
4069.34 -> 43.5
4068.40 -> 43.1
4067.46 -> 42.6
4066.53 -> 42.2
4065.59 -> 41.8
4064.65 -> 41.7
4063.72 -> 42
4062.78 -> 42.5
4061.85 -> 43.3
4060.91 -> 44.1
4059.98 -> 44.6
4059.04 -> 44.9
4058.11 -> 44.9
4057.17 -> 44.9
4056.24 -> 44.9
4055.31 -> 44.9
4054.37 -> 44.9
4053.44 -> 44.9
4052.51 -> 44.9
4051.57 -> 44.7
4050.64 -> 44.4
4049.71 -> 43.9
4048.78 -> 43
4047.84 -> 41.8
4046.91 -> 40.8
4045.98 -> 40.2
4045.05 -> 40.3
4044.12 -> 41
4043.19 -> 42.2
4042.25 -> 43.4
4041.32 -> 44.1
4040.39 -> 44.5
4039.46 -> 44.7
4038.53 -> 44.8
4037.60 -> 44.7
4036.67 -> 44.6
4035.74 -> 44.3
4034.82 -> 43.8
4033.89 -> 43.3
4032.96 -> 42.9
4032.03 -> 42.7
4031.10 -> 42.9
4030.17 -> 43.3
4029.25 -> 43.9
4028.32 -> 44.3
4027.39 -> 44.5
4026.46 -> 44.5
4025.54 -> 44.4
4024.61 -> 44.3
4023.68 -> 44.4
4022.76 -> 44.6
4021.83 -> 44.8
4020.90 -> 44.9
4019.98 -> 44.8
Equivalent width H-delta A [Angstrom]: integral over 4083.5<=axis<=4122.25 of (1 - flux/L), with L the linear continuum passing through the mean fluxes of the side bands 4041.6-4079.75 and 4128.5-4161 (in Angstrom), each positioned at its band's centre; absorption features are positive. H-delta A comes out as 0.2 Angstrom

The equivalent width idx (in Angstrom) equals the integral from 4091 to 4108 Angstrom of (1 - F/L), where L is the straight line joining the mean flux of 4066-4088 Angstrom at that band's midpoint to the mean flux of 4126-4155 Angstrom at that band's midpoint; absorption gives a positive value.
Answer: 1.1 Angstrom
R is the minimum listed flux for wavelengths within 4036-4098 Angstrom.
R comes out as 40.2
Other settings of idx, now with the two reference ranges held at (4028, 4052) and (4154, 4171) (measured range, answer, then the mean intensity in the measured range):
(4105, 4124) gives 0.1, 44.1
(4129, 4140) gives 0.0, 44.8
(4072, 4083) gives 0.0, 43.8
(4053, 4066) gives -0.1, 43.9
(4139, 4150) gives 0.1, 44.4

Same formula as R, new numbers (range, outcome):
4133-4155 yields 42.5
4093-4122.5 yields 35.4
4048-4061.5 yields 43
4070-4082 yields 42.1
